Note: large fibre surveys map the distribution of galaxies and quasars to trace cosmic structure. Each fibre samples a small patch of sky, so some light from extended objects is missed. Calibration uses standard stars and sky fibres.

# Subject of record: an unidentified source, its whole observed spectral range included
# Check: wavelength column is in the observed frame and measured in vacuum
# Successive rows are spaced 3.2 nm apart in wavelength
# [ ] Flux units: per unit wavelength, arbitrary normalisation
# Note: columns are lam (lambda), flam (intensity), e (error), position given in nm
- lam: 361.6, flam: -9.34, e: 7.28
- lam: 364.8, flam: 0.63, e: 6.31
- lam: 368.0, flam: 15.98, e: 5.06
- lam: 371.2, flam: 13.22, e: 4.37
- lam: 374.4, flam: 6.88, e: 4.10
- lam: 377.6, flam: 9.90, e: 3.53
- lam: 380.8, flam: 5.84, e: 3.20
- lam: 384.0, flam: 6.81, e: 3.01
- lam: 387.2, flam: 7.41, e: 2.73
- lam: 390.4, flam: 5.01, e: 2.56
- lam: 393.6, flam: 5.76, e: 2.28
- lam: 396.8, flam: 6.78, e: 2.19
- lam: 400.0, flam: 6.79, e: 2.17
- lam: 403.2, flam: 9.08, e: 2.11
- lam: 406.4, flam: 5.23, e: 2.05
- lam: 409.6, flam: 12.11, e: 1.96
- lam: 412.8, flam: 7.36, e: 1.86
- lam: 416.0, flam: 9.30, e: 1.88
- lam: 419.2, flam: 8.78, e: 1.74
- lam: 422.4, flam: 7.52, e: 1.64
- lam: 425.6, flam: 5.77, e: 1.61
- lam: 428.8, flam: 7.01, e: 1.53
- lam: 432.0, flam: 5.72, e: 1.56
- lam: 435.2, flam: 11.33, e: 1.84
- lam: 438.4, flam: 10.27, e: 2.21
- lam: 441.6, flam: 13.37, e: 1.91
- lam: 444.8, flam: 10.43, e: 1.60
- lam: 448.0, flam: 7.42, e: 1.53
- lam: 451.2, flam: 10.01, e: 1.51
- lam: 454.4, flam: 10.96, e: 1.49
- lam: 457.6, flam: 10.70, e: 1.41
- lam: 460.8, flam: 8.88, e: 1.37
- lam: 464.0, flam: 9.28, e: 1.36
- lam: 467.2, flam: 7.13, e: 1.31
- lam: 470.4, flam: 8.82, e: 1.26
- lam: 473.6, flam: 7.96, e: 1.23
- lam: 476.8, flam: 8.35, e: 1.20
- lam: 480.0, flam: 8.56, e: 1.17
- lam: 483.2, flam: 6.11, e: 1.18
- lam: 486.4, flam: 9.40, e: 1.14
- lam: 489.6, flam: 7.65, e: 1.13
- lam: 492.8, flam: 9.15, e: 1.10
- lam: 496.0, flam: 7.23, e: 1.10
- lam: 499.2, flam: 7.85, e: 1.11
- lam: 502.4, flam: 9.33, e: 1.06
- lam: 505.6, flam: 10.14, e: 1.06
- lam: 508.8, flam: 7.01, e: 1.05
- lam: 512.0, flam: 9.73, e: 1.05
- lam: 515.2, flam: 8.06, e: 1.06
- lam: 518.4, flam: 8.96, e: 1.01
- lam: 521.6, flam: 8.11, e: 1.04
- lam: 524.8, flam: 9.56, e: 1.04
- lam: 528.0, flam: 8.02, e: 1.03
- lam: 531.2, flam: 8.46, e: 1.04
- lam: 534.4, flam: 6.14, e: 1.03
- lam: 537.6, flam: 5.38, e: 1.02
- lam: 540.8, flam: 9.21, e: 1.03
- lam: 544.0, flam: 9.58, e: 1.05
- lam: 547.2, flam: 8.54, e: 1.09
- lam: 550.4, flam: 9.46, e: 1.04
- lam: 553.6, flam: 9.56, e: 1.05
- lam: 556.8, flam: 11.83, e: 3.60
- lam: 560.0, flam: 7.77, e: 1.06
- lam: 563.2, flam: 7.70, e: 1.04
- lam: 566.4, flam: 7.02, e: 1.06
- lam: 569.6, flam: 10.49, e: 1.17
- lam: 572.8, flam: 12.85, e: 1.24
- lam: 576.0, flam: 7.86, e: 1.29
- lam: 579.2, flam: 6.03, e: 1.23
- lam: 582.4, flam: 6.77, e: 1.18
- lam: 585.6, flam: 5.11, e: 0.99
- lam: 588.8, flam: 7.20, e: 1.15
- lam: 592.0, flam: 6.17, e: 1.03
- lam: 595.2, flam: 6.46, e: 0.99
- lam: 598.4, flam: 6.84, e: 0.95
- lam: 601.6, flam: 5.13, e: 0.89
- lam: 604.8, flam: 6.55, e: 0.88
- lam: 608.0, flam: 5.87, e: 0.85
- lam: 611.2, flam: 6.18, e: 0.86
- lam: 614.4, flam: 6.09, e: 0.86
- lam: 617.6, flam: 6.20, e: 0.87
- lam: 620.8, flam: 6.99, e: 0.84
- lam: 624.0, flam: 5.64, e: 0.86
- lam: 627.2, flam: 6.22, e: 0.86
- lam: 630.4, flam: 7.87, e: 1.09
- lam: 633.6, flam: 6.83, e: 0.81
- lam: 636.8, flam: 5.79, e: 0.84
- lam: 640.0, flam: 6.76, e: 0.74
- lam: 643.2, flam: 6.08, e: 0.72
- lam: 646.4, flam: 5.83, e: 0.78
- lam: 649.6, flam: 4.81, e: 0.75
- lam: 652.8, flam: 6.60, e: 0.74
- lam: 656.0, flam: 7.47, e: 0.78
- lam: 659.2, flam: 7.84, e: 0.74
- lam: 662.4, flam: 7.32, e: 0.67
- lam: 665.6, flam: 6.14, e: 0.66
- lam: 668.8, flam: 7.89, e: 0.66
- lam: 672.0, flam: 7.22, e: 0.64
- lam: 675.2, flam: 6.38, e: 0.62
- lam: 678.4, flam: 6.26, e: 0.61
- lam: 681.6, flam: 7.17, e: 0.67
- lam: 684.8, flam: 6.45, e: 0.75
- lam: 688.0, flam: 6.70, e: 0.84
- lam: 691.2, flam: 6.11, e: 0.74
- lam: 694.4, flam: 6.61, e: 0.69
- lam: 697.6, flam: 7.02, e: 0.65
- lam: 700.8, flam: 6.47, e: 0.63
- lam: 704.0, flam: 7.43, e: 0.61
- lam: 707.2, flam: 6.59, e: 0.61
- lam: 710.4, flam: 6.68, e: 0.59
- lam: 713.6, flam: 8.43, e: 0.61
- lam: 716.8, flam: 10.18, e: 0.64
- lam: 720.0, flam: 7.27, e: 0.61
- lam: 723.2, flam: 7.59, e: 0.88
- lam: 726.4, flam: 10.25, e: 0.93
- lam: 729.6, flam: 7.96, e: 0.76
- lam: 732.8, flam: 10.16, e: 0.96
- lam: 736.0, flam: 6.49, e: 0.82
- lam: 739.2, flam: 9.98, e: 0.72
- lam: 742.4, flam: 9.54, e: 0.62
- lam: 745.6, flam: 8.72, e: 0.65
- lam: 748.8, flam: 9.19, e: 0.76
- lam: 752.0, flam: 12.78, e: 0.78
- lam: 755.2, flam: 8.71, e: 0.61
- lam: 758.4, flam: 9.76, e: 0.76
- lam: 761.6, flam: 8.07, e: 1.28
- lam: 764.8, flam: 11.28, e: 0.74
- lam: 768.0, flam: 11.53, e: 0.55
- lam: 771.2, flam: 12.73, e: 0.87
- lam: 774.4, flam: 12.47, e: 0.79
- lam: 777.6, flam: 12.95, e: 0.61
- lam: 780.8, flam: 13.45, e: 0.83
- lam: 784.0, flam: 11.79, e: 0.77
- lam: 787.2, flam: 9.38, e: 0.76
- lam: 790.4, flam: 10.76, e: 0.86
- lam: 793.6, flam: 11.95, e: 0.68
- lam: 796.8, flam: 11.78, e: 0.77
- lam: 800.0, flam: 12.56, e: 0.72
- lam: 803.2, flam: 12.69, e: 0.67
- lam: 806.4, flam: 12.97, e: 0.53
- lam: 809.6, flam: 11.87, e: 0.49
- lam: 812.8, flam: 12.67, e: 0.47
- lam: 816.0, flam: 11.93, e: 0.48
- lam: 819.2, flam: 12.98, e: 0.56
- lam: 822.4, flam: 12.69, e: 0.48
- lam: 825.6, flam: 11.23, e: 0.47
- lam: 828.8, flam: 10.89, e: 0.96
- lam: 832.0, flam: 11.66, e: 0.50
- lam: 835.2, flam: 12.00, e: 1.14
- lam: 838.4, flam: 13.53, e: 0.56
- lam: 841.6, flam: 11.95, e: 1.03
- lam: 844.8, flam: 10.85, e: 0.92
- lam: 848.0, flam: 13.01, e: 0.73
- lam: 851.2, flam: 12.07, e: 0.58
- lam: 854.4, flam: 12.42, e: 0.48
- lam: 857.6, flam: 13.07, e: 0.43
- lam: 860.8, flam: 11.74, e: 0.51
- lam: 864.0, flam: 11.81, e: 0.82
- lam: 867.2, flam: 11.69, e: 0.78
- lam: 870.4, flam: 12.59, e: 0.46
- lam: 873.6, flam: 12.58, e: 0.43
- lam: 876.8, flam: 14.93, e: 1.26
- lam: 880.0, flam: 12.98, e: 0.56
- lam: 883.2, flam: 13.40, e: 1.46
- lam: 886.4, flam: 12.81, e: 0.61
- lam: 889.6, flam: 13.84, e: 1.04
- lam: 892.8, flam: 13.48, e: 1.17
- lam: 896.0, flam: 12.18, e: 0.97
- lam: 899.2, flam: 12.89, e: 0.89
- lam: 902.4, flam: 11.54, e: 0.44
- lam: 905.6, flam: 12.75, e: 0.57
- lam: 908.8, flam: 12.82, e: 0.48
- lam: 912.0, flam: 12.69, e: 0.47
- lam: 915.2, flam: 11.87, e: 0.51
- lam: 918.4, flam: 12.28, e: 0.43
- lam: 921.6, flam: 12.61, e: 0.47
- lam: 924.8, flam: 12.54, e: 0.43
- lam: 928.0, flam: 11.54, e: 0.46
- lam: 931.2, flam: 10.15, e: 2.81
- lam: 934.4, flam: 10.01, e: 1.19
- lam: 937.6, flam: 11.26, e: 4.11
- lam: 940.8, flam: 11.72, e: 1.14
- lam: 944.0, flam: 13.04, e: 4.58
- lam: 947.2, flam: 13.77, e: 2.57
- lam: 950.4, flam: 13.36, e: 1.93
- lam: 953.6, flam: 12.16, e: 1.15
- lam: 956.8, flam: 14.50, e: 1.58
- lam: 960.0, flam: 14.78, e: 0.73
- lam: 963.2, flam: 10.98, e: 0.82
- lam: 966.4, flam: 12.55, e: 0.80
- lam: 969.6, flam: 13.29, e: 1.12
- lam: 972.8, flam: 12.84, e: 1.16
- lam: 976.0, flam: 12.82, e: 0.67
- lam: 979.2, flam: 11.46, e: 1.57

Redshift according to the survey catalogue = 0.92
